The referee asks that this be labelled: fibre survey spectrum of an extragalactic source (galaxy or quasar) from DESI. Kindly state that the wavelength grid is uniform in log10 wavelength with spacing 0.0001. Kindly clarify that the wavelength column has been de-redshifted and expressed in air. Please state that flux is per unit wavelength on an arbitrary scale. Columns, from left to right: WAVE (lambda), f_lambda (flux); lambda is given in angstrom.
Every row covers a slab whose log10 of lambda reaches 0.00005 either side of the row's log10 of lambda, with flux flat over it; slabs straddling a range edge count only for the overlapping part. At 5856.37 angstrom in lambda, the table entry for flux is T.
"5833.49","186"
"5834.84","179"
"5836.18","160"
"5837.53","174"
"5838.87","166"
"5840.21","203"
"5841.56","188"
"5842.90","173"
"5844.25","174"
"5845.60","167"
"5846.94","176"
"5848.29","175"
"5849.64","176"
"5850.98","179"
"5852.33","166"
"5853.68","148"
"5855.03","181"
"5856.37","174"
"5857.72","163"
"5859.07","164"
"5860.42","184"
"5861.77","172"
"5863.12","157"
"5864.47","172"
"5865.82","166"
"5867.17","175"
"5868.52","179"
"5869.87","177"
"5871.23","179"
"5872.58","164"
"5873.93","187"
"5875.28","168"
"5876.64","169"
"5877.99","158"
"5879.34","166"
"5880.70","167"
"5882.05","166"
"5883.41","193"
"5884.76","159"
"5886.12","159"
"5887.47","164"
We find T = 174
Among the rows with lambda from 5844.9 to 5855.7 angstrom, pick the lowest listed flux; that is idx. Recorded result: 148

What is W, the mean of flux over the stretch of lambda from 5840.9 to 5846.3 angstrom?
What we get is 176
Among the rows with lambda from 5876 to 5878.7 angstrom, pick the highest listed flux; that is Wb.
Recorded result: 169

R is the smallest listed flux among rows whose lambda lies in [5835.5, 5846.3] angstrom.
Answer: 160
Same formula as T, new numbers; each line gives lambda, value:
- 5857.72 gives 163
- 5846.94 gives 176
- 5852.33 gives 166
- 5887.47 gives 164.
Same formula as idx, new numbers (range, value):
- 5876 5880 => 158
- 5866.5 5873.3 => 164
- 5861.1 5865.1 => 157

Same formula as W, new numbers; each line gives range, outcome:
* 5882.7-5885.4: 176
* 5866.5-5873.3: 175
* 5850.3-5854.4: 165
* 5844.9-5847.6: 172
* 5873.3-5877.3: 174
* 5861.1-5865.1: 167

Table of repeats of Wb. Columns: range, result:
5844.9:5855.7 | 181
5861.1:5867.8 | 175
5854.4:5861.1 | 184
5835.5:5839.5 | 174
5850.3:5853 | 179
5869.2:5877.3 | 187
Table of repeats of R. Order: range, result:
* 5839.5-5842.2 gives 188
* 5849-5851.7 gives 176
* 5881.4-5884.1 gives 166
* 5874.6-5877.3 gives 168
